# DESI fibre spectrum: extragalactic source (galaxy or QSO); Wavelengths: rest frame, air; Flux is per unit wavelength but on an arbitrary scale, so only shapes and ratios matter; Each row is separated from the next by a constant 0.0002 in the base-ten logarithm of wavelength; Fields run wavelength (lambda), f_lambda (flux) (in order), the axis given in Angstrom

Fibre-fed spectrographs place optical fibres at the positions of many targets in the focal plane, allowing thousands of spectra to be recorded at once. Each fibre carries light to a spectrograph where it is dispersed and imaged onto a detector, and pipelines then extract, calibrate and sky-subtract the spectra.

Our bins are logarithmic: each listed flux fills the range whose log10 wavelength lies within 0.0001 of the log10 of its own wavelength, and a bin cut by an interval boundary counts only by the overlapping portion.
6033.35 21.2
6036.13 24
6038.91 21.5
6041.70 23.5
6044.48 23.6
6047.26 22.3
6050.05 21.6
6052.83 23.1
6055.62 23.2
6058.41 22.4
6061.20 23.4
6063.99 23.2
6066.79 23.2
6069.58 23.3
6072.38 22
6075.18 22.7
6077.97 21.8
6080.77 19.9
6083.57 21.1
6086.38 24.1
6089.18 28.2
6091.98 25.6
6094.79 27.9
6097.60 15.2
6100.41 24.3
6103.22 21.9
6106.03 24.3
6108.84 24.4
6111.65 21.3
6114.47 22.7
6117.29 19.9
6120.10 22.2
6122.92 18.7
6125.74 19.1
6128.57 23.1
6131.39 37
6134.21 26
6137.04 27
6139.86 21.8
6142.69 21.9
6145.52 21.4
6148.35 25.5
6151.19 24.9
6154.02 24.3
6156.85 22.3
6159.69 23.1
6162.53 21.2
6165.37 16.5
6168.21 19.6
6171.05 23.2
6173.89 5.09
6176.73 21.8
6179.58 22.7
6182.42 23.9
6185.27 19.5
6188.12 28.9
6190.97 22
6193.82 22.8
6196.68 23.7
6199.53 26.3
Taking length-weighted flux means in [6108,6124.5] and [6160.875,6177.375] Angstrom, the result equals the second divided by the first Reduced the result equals 0.83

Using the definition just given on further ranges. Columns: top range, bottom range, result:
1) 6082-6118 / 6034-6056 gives 1.02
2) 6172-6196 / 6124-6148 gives 0.85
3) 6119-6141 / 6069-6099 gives 1.07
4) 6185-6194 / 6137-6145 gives 1.05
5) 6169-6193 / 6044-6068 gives 0.91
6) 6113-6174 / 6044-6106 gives 0.98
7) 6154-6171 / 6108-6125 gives 0.99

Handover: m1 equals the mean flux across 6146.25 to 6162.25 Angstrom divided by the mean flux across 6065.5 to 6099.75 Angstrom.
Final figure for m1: 1.0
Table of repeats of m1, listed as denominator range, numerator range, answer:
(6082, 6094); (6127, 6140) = 1.10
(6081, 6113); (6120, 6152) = 1.03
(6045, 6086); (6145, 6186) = 0.94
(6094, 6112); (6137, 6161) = 1.03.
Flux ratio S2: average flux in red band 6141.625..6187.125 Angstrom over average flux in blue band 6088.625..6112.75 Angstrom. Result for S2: 0.90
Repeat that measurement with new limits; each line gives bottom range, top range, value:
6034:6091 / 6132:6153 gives 1.07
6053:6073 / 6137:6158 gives 1.02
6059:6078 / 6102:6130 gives 0.95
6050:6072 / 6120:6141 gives 1.07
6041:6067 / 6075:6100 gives 1.00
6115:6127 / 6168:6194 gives 1.04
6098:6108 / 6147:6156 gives 1.09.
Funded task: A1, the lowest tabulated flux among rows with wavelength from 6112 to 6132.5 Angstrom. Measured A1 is 18.7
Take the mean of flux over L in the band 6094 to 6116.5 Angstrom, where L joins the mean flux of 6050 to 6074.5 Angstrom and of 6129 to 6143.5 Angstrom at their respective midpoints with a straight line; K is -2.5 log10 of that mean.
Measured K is 0.117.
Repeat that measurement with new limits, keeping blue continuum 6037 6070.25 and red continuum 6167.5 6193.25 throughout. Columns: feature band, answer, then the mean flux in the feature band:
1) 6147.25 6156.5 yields -0.16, 24.6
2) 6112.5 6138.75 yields -0.10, 23.9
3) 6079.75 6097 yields -0.09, 24.1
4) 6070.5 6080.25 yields 0.02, 22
